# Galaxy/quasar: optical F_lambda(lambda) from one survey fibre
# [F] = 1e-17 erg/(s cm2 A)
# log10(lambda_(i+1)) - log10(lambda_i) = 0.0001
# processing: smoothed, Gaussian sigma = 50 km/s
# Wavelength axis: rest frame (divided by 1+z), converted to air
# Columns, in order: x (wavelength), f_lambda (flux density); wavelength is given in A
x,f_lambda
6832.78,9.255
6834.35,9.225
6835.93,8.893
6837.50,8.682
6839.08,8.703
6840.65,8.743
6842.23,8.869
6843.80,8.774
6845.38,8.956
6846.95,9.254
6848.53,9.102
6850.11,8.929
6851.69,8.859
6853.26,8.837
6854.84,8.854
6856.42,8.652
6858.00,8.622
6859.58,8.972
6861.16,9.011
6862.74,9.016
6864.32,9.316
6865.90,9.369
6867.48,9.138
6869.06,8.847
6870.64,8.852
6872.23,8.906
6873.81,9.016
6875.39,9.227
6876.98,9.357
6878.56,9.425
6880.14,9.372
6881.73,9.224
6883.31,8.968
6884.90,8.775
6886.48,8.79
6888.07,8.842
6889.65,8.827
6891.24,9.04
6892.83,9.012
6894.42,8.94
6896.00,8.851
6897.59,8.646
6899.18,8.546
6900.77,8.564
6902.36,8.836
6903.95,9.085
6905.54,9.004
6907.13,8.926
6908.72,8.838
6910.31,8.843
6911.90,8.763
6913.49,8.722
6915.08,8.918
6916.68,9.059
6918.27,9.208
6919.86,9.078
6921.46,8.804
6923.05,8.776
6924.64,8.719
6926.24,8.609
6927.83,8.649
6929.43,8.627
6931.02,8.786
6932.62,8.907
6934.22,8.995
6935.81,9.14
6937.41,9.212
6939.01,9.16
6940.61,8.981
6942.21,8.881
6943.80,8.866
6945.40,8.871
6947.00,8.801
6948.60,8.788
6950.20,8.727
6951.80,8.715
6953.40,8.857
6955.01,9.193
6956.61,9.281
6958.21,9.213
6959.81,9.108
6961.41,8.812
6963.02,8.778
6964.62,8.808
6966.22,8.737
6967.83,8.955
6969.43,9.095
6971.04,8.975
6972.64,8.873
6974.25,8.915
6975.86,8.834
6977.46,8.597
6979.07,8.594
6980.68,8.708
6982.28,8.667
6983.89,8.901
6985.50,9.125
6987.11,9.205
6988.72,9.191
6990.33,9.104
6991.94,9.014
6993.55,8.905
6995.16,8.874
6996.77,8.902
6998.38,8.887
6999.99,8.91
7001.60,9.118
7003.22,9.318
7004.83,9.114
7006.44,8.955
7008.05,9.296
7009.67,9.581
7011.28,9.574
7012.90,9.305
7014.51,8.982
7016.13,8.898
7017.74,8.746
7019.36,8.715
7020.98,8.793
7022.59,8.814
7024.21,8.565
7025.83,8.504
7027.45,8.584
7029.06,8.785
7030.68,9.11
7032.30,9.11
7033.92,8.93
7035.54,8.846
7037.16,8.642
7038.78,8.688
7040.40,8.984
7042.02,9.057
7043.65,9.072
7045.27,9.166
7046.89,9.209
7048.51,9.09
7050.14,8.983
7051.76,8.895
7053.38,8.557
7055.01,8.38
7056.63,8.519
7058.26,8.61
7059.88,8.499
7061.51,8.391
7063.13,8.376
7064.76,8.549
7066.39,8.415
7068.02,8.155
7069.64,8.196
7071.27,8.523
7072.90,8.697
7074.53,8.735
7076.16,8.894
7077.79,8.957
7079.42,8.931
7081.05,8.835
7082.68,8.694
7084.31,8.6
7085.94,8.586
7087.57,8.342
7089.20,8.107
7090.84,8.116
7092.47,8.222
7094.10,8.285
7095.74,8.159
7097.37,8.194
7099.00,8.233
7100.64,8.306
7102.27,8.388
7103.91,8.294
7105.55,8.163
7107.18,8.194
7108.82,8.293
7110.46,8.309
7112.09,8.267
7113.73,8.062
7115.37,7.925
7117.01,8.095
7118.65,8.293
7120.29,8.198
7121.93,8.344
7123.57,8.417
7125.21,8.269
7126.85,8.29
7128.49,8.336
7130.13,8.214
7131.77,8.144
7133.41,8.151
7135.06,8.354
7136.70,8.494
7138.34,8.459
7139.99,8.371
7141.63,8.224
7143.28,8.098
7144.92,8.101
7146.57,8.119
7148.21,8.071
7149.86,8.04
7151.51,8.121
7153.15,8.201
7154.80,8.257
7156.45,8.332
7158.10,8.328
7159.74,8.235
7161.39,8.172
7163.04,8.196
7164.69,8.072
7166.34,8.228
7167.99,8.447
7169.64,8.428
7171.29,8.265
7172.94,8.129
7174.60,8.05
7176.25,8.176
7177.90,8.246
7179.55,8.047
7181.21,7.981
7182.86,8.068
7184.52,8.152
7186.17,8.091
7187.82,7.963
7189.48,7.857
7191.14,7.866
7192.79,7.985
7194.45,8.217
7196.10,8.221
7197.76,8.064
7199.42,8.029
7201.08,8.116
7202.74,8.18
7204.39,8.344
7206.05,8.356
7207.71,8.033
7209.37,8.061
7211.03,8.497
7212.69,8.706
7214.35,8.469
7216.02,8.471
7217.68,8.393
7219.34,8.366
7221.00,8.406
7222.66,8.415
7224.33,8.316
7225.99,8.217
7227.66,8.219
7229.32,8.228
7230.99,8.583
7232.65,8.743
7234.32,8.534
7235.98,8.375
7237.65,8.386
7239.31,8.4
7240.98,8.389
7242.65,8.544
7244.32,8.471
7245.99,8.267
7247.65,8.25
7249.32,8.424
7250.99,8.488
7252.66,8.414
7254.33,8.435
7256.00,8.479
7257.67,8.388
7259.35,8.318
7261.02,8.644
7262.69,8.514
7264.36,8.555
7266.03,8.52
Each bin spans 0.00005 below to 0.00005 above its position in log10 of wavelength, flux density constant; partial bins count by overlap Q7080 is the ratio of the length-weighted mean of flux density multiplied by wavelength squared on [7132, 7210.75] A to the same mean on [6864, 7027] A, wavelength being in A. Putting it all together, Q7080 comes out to 1.0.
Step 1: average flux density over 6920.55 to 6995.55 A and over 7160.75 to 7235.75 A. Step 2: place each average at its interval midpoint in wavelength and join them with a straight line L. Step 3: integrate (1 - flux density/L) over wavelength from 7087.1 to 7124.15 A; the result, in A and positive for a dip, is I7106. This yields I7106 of 1.2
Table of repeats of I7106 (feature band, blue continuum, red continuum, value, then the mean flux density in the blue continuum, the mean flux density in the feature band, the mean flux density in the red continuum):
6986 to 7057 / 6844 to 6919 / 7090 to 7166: -3.43 A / 8.96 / 8.96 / 8.23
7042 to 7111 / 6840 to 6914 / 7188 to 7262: 0.47 A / 8.94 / 8.53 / 8.33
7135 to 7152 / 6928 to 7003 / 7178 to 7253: 0.50 A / 8.93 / 8.22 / 8.28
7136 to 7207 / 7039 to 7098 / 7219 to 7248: 2.58 A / 8.61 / 8.17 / 8.4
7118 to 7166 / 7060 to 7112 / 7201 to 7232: 0.87 A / 8.42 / 8.24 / 8.34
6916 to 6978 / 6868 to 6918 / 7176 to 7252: -0.57 A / 8.94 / 8.91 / 8.28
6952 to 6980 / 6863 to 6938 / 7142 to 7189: -0.52 A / 8.94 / 8.91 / 8.16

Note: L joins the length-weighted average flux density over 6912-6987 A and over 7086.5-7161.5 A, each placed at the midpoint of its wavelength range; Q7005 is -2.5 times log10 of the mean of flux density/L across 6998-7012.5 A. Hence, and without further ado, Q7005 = -0.064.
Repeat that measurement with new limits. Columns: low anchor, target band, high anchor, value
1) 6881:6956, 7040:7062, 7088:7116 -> -0.05 mag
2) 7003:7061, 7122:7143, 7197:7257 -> 0.04 mag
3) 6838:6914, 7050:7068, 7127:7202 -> -0.01 mag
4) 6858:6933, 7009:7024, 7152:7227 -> -0.05 mag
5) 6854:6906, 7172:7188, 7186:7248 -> 0.04 mag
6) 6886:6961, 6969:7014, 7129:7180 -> -0.04 mag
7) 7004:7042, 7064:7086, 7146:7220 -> 0.01 mag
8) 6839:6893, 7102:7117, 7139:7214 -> 0.02 mag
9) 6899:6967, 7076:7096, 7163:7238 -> 0.00 mag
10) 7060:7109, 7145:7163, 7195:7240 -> 0.03 mag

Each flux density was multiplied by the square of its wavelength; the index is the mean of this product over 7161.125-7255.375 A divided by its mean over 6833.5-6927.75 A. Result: 1.02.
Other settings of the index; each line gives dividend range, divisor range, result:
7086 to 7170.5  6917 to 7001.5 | 0.97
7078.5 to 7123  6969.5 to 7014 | 0.95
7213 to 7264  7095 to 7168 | 1.05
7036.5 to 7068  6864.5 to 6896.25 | 1.01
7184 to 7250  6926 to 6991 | 1.00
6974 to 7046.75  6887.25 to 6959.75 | 1.03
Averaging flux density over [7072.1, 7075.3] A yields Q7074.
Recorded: 8.71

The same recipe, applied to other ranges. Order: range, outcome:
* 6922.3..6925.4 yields 8.76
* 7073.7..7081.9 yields 8.87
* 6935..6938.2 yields 9.19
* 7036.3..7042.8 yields 8.85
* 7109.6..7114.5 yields 8.22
